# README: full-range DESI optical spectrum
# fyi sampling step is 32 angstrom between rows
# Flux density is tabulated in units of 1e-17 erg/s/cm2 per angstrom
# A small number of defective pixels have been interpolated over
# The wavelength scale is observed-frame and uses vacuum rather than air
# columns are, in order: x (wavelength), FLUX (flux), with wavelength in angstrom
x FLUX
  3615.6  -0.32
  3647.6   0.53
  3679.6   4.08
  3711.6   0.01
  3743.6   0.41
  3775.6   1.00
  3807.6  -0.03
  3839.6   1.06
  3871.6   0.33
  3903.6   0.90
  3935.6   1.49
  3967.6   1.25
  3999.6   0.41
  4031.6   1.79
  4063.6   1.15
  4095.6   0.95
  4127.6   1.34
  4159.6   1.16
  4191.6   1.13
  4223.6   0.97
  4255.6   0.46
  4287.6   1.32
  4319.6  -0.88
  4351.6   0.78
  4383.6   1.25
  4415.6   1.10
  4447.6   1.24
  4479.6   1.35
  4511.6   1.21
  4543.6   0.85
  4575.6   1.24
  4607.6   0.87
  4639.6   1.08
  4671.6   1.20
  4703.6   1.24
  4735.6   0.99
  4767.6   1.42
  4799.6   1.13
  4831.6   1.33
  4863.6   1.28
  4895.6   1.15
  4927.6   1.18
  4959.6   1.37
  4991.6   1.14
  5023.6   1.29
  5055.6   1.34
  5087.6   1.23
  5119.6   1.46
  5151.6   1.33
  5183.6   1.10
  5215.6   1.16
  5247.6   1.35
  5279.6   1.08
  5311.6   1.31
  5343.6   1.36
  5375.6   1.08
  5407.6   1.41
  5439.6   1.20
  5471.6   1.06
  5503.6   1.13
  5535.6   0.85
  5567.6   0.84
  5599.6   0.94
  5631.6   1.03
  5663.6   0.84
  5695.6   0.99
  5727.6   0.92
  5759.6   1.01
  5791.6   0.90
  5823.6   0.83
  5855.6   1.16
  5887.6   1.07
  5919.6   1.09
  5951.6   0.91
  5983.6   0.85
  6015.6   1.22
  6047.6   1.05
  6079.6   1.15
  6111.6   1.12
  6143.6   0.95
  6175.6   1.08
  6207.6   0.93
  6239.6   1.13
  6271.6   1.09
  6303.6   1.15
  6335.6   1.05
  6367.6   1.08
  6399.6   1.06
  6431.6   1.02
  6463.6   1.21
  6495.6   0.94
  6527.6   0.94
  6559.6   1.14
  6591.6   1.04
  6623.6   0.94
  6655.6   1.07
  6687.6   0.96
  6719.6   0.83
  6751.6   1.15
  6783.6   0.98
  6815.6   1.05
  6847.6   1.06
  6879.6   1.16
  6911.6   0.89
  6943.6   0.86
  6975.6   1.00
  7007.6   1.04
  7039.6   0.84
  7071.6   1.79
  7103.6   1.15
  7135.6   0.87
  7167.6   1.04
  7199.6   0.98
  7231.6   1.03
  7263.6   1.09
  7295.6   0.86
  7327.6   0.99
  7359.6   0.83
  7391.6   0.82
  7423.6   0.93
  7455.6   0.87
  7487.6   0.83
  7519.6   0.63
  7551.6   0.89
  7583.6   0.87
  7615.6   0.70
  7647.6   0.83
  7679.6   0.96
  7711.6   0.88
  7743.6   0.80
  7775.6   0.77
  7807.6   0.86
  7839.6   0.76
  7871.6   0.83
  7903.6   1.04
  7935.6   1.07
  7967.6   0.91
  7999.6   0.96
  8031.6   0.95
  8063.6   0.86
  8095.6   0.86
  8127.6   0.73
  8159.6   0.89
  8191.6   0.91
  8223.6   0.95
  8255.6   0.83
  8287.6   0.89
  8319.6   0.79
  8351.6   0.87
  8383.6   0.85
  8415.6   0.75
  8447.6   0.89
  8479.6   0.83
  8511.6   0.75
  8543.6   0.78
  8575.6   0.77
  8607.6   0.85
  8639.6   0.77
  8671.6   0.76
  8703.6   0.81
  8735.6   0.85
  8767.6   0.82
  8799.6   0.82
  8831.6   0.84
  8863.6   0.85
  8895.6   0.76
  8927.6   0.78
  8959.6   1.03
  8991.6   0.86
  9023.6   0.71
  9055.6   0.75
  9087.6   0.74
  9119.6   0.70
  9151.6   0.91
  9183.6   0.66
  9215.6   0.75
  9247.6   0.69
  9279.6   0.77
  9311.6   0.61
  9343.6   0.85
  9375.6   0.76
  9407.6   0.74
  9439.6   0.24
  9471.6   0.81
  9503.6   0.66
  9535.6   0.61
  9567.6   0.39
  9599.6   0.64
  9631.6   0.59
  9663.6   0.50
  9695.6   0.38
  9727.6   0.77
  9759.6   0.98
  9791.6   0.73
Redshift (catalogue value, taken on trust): 0.08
